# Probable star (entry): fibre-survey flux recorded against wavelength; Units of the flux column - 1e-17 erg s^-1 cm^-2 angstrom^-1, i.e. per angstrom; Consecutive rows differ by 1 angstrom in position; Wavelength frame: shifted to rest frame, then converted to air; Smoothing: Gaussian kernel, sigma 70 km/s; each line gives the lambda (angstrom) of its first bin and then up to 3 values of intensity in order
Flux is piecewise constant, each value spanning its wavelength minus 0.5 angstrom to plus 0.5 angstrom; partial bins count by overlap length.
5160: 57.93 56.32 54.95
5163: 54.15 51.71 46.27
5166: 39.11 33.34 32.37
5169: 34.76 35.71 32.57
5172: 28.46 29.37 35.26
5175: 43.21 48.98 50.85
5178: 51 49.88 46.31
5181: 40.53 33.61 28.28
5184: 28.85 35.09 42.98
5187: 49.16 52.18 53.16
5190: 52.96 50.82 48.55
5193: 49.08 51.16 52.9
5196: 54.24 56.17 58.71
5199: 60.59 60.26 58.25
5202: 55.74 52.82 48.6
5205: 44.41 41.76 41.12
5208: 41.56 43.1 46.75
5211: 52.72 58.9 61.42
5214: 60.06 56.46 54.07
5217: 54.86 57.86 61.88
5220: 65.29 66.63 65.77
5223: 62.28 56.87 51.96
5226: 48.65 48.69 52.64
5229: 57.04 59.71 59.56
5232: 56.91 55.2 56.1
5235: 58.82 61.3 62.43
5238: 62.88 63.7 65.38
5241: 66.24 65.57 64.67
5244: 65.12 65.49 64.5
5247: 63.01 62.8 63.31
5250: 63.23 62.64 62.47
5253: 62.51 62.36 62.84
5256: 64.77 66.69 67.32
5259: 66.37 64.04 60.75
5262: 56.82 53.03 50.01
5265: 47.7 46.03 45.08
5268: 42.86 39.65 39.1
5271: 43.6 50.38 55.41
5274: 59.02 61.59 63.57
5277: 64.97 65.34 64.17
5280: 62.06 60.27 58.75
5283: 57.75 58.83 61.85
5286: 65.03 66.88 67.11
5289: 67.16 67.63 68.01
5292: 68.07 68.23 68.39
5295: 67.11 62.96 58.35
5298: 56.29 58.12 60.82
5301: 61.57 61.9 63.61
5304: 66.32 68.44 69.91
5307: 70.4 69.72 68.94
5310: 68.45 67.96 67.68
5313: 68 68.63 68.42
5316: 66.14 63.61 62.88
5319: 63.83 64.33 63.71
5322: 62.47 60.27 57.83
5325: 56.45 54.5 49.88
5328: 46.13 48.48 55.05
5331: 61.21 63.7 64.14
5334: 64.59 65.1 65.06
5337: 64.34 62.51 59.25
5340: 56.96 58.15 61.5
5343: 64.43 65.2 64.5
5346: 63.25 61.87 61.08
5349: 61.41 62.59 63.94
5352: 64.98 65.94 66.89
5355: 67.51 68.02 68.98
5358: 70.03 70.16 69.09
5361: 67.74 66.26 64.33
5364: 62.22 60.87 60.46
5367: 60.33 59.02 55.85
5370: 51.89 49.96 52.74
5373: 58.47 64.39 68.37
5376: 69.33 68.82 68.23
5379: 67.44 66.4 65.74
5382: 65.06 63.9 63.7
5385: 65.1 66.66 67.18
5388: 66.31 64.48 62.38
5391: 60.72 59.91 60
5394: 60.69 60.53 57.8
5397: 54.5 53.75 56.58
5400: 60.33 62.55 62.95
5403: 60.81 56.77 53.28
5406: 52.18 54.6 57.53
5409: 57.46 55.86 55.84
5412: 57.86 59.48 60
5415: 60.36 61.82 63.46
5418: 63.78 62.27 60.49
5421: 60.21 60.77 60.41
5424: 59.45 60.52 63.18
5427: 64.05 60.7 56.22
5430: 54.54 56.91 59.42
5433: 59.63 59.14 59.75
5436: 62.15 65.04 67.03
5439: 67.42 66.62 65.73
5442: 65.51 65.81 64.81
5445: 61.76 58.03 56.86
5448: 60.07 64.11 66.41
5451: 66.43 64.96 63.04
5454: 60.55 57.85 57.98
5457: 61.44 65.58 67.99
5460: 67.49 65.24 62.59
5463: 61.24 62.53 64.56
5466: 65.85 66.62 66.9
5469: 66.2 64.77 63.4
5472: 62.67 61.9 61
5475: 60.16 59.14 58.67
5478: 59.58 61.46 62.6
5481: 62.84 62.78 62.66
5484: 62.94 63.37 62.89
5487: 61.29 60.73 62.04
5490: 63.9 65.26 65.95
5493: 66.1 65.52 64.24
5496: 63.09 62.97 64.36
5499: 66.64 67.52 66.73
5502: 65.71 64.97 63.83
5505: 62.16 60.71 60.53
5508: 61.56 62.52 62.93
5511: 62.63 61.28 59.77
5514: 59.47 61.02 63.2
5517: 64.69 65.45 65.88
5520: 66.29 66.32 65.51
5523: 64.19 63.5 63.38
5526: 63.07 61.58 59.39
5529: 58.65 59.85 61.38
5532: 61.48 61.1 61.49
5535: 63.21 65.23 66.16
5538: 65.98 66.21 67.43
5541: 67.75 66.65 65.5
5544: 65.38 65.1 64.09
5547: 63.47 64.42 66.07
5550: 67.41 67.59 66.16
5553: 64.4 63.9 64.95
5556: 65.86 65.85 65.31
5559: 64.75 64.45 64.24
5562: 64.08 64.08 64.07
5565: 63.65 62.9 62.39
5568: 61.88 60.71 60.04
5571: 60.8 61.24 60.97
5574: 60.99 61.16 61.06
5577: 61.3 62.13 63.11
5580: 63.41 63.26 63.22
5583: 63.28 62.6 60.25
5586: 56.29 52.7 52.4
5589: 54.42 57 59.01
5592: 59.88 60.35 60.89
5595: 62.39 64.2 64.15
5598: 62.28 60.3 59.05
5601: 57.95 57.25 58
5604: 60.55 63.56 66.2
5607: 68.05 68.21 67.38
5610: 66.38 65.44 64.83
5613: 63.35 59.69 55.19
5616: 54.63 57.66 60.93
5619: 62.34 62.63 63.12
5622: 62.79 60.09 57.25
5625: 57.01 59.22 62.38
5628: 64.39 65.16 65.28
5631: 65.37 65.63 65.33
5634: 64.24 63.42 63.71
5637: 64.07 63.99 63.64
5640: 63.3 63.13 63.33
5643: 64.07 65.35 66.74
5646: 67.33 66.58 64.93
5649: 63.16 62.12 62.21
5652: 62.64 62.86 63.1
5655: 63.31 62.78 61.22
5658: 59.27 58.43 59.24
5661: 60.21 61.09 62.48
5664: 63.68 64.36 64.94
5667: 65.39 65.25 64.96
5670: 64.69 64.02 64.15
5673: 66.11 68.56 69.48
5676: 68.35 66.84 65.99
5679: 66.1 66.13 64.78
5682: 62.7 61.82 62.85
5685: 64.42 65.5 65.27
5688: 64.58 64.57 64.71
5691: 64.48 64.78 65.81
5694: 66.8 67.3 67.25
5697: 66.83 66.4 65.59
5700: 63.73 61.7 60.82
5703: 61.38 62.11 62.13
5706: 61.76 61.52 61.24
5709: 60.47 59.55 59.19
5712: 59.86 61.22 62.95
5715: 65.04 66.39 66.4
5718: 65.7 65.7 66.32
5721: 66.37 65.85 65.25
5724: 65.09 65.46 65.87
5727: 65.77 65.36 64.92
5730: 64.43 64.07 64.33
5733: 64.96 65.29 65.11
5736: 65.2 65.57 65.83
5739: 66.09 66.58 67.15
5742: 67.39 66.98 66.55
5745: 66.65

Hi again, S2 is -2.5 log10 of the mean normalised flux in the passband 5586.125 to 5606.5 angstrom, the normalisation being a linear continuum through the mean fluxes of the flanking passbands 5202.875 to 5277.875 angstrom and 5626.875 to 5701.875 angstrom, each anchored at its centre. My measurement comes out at 0.06 mag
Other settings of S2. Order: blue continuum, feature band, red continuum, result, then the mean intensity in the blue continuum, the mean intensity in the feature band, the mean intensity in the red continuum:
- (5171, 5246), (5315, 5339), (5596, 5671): -0.093 mag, 52.6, 60.4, 62.8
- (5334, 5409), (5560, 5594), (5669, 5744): 0.050 mag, 62.3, 60.9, 64.8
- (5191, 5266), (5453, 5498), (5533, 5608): -0.031 mag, 57.7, 63.1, 62.7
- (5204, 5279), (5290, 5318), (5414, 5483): -0.120 mag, 57.4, 65.8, 62.3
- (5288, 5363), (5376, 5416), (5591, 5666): 0.044 mag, 63.8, 61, 62.5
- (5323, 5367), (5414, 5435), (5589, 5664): 0.034 mag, 62.2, 60.3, 62.3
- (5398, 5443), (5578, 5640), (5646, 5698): 0.029 mag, 60.2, 61.7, 64.3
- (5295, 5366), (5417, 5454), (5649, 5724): 0.025 mag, 63.3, 62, 63.9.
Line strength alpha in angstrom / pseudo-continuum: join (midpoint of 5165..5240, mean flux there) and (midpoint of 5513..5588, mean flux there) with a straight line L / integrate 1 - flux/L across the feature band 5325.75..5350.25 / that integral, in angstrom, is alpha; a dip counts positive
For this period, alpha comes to -2.2 angstrom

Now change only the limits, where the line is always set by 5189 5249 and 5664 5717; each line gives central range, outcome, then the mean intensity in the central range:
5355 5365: -1.4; 67.1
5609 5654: 0.3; 62.9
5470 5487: -0.3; 61.8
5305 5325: -2.6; 65.8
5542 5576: -0.9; 63.9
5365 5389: -1.5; 62.8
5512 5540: -0.7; 63.1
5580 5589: 0.5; 59.2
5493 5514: -0.7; 63.5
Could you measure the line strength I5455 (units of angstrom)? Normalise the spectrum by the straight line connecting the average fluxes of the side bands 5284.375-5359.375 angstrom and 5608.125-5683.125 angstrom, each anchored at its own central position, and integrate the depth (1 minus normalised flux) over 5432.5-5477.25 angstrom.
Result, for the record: 0.25 angstrom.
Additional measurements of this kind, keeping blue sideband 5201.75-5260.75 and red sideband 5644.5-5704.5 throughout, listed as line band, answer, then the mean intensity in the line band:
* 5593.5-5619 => 0.58 angstrom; 61.9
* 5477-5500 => -0.53 angstrom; 63.3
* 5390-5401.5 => 0.32 angstrom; 59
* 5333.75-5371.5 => -1.81 angstrom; 63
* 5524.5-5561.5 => -1.01 angstrom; 64.3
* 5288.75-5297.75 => -0.98 angstrom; 65.9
